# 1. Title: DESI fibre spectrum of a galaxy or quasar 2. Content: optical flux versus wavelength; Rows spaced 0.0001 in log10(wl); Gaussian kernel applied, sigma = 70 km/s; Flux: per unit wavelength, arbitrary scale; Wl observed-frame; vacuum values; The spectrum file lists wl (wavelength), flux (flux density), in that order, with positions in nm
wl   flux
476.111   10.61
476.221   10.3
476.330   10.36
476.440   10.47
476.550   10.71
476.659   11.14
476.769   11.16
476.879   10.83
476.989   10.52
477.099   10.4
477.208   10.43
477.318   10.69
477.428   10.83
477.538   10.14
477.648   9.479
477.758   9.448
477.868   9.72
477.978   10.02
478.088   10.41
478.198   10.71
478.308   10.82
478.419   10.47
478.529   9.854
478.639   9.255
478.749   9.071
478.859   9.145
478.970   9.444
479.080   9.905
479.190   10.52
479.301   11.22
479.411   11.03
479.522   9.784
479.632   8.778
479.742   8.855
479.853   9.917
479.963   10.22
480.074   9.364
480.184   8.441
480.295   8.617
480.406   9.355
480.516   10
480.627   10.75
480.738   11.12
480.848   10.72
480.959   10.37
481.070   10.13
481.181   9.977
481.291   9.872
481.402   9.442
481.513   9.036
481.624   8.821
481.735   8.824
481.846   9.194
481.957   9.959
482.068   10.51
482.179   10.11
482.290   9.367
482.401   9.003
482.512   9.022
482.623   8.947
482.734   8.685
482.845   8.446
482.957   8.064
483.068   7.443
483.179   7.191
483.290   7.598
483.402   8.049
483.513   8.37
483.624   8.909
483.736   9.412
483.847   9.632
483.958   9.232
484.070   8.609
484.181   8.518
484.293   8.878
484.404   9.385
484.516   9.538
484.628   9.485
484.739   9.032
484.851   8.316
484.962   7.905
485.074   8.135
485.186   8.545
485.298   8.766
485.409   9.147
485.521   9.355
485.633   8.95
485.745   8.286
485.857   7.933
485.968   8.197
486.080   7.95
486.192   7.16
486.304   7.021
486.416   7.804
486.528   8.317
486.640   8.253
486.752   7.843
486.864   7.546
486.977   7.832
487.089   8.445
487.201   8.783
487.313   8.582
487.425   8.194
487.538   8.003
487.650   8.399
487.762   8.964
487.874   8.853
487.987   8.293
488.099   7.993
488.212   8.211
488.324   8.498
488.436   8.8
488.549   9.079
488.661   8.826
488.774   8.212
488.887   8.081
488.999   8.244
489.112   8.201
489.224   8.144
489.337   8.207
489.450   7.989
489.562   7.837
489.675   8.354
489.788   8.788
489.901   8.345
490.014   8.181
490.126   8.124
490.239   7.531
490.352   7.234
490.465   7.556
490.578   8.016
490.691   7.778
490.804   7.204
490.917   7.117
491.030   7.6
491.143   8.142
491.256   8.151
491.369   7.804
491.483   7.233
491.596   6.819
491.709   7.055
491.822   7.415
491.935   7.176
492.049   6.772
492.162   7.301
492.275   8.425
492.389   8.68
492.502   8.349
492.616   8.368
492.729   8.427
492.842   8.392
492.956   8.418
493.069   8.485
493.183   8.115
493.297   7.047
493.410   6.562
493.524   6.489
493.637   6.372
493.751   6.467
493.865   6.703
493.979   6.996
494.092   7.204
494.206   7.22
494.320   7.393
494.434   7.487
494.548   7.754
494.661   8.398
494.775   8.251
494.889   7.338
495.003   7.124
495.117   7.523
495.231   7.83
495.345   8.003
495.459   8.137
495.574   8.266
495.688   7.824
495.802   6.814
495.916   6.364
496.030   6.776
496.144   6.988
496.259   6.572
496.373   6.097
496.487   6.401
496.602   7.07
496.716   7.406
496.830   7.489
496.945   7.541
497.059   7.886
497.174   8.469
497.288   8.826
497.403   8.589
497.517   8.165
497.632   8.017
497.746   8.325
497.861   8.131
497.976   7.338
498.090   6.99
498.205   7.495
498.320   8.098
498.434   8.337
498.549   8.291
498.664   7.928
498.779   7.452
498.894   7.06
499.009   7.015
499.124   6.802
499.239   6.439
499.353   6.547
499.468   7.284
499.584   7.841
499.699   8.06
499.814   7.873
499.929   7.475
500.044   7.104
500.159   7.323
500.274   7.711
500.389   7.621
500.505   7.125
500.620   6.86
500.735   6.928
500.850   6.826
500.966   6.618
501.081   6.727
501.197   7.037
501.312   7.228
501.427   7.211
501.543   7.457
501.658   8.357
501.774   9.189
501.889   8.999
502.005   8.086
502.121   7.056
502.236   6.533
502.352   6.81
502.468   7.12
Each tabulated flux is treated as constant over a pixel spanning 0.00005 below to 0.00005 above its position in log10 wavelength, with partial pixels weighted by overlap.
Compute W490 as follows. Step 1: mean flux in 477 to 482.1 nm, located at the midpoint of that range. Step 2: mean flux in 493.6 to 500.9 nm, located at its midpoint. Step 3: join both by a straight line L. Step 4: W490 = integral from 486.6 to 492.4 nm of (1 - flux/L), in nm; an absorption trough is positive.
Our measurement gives 0.343 nm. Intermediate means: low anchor 9.89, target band 8.01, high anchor 7.44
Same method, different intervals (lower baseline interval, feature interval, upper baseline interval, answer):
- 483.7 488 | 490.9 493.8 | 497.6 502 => 0.16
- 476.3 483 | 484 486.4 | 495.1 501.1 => 0.16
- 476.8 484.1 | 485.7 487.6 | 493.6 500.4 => 0.17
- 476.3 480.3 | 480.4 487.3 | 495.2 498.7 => 0.37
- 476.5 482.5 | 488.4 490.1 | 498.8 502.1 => 0.08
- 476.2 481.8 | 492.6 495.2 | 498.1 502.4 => 0.22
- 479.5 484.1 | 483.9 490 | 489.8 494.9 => 0.02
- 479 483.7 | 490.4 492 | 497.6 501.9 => 0.17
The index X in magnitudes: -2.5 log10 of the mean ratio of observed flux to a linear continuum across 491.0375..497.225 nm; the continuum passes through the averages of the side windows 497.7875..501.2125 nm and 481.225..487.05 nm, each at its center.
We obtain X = 0.05 mag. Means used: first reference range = 8.65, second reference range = 7.35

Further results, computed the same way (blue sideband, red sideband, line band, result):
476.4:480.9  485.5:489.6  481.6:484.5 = 0.04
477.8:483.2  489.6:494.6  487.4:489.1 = -0.02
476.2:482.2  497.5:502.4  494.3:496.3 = 0.08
